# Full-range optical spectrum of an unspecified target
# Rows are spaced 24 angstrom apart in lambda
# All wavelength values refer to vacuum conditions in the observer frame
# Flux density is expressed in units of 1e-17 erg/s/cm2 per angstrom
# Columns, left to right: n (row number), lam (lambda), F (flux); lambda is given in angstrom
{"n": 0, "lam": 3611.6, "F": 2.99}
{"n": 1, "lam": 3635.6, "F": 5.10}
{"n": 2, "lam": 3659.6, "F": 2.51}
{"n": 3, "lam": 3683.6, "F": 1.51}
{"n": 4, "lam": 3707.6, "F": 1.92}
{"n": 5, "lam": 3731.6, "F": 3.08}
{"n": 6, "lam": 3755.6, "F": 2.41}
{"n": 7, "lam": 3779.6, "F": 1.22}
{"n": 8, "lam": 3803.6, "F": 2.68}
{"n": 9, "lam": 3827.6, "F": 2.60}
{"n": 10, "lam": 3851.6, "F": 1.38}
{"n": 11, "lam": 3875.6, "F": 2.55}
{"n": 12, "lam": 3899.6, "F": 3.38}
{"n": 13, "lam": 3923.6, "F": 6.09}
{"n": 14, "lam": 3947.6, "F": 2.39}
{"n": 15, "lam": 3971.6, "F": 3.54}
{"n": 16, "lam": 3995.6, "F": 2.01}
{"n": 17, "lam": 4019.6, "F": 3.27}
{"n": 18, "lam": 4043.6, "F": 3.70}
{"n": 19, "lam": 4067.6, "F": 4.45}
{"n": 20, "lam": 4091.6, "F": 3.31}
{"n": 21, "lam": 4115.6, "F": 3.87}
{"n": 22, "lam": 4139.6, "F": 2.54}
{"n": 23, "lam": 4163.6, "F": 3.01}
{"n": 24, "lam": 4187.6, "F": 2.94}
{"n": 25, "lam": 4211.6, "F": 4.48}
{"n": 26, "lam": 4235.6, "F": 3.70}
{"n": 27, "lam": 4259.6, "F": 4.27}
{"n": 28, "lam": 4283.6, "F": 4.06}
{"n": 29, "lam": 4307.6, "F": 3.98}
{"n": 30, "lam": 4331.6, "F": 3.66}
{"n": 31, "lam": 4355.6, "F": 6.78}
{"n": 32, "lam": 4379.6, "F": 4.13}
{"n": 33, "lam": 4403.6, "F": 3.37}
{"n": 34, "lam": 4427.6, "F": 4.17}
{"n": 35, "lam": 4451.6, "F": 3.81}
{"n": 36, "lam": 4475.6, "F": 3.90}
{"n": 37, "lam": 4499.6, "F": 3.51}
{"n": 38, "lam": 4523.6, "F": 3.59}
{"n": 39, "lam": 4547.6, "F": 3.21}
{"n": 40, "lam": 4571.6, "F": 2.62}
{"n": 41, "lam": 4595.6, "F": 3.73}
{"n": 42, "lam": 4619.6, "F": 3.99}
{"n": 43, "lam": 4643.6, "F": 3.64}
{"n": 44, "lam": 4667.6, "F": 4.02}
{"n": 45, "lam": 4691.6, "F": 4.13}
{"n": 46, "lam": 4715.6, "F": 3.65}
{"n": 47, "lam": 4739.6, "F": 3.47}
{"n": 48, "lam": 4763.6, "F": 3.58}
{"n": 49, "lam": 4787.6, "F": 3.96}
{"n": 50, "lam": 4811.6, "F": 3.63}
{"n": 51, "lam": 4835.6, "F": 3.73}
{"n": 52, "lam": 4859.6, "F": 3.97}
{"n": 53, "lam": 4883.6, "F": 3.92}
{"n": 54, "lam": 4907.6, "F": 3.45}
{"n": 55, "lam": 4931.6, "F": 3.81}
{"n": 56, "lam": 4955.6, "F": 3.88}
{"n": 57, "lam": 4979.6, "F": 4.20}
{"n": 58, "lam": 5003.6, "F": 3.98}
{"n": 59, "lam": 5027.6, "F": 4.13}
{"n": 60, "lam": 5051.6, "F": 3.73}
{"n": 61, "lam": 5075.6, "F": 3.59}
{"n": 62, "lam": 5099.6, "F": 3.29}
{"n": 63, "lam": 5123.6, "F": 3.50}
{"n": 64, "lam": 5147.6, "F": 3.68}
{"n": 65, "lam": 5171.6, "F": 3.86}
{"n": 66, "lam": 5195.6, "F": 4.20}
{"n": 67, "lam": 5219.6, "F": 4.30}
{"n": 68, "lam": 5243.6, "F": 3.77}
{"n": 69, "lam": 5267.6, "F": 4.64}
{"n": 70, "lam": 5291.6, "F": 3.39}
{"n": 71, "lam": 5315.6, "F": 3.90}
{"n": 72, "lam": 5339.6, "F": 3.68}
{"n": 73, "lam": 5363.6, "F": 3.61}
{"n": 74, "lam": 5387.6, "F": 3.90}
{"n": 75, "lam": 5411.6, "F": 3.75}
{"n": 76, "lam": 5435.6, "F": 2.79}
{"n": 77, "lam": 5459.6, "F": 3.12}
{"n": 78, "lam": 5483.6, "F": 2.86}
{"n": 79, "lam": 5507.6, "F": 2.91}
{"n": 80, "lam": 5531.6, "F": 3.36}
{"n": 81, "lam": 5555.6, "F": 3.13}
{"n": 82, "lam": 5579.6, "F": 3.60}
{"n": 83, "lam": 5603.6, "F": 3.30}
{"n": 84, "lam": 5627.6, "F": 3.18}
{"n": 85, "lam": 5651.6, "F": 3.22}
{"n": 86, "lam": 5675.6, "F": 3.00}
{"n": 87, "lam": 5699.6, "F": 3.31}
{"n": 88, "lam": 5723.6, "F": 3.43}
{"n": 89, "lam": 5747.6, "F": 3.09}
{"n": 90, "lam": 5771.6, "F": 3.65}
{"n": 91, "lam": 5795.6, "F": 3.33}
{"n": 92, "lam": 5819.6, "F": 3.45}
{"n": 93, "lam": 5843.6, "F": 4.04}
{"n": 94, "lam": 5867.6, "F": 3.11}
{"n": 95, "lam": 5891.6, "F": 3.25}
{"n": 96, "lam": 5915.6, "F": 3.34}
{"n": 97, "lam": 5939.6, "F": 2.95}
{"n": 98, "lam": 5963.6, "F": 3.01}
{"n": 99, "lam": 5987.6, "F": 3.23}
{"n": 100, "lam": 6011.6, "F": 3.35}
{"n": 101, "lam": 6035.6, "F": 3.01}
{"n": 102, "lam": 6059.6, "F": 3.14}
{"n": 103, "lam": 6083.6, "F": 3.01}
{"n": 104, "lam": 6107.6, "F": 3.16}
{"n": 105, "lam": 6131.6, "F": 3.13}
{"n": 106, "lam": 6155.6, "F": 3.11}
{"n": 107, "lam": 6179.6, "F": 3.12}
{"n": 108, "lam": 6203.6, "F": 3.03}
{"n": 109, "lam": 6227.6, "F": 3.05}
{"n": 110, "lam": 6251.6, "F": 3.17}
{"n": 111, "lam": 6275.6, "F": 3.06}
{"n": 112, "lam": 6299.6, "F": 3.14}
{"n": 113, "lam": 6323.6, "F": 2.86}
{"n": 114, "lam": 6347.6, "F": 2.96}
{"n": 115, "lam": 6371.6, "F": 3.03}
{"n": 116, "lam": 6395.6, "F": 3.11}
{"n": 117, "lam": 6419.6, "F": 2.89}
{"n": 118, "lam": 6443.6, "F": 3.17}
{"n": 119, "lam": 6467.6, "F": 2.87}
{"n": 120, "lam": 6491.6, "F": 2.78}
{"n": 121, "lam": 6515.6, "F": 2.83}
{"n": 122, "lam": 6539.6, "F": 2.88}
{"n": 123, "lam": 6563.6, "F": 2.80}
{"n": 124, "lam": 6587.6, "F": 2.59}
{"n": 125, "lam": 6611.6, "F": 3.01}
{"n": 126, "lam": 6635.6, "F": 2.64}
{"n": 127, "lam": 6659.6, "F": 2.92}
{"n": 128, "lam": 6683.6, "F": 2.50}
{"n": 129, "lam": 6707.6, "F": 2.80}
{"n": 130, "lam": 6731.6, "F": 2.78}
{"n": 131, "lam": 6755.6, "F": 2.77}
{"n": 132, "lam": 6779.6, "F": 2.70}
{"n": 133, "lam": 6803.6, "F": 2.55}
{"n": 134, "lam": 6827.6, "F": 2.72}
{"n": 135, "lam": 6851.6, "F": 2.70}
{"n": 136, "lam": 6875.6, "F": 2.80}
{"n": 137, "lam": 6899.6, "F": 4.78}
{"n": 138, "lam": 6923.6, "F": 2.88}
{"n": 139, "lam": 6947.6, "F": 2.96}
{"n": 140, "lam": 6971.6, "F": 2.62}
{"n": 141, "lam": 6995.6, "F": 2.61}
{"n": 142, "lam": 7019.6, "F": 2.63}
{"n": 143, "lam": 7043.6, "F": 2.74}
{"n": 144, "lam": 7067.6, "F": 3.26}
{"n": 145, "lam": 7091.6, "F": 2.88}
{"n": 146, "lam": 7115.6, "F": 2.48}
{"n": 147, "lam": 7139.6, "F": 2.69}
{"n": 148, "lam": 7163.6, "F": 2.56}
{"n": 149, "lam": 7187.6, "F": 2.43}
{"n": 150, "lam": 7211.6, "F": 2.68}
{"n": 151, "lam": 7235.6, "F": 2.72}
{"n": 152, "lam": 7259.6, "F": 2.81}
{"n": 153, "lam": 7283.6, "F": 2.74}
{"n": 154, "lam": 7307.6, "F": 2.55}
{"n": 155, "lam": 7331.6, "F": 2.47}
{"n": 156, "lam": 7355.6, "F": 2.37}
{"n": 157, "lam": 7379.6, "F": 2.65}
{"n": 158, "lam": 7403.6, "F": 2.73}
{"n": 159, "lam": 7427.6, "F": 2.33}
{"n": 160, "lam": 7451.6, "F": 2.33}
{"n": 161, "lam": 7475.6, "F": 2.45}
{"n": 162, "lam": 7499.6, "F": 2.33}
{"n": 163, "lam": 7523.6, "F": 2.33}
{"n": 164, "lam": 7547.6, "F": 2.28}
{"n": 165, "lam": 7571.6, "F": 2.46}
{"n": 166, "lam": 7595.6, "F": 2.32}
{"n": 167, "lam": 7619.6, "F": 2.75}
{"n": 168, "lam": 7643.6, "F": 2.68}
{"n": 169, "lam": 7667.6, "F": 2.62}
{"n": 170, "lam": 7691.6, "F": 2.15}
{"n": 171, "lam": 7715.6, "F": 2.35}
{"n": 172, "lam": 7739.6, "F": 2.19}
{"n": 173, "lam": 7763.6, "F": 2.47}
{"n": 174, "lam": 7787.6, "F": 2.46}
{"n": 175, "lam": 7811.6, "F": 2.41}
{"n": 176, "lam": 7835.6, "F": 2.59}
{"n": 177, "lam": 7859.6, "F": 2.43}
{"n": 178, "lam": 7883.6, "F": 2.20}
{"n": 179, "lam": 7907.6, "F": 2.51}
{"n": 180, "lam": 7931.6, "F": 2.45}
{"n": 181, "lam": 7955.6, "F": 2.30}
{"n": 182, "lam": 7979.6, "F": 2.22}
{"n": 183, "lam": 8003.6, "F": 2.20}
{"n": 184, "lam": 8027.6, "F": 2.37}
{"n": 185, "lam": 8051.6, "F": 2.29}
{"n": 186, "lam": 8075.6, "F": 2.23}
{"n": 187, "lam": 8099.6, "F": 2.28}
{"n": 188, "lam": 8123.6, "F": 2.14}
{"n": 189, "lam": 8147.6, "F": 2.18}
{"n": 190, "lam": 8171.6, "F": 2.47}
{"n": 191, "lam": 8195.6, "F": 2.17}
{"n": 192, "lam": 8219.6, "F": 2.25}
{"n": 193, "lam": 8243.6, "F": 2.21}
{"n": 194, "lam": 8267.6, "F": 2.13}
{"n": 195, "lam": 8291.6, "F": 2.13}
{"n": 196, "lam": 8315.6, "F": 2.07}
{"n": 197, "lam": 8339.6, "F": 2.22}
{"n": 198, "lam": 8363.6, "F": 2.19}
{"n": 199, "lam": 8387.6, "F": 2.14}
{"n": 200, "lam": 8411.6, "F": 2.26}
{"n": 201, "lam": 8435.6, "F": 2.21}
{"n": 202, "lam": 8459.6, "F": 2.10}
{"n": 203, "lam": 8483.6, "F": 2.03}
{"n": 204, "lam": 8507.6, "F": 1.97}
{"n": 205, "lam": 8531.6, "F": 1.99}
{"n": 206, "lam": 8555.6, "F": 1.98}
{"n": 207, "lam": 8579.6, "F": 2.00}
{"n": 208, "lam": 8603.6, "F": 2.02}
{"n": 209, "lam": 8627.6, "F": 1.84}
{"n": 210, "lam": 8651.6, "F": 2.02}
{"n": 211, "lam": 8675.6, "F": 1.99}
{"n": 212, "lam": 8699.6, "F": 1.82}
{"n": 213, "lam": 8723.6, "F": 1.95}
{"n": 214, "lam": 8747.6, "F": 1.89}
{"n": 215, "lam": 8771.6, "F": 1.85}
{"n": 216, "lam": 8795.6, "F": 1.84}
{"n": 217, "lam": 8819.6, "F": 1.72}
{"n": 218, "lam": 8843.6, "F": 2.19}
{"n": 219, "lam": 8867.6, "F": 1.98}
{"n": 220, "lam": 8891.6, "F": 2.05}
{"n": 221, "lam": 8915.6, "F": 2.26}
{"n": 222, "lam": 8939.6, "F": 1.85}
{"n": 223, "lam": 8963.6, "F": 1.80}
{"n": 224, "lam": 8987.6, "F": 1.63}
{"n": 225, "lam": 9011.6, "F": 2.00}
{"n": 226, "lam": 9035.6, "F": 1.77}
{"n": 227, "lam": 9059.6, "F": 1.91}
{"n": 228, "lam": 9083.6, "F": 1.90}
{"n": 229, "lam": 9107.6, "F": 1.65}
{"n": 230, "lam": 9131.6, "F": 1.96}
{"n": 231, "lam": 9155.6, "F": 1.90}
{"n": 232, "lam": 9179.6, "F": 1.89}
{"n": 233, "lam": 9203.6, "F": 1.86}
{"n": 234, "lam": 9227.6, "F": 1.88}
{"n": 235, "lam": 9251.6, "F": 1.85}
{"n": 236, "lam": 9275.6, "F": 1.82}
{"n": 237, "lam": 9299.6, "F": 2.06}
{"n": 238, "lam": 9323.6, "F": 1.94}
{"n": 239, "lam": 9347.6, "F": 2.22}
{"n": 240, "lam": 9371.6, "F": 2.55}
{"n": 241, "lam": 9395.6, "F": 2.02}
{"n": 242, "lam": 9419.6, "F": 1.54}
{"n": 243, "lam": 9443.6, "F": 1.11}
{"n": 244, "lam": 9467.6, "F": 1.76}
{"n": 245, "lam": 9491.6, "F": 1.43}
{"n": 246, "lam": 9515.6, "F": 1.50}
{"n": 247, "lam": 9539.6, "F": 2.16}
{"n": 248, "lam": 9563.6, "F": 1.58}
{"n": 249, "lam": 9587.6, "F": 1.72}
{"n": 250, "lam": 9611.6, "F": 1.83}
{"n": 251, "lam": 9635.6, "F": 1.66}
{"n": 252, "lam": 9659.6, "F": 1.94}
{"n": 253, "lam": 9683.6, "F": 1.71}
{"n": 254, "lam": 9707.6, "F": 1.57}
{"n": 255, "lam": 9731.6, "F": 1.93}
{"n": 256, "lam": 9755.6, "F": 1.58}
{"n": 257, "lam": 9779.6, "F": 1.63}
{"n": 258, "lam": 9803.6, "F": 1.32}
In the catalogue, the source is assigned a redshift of 0.052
